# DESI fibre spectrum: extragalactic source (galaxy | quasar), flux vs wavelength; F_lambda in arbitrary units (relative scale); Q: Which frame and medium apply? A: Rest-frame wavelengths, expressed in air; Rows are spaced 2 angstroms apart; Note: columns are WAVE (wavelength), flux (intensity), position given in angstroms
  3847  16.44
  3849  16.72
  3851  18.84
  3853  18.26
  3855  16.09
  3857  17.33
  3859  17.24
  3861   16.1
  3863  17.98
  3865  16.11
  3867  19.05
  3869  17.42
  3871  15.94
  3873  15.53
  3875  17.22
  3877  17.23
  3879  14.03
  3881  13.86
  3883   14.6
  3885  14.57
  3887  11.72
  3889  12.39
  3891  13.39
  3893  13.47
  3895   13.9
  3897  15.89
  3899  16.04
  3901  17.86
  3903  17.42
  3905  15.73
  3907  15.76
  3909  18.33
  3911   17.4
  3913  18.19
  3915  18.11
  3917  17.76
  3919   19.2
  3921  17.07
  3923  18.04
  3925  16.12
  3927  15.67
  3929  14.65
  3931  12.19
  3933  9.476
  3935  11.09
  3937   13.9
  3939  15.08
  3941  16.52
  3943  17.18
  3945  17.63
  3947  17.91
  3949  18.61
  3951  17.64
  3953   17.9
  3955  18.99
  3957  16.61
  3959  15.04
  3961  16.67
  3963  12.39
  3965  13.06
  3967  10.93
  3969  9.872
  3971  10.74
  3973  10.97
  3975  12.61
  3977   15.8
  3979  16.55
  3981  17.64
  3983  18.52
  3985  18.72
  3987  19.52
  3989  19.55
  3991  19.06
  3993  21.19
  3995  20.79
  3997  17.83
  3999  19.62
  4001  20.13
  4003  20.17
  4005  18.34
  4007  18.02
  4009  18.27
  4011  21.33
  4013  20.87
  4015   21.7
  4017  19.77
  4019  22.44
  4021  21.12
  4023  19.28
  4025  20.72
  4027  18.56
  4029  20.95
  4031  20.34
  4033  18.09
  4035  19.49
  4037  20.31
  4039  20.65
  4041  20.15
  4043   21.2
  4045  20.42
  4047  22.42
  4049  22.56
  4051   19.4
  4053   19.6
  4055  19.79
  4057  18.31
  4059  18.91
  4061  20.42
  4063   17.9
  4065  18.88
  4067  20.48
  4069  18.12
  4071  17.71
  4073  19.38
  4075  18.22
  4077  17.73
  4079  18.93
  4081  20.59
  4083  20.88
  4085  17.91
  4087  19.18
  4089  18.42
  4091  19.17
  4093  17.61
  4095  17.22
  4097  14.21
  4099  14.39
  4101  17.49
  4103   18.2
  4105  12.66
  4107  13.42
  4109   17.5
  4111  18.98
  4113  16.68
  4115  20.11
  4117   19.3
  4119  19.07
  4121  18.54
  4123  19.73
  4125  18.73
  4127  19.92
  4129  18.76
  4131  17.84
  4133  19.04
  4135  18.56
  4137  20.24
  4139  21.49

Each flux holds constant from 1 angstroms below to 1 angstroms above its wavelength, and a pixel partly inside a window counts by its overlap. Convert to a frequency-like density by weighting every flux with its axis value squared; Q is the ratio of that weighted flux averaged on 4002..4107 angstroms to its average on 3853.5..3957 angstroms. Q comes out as 1.28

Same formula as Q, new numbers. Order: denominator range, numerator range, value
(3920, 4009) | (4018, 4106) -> 1.23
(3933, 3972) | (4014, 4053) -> 1.42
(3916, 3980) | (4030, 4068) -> 1.39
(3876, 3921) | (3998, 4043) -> 1.35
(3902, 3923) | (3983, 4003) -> 1.16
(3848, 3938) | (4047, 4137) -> 1.29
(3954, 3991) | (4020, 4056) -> 1.37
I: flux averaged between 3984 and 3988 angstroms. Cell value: 19.1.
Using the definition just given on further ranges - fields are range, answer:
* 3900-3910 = 17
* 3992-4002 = 19.9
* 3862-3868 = 17.7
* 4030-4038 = 19.6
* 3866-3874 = 17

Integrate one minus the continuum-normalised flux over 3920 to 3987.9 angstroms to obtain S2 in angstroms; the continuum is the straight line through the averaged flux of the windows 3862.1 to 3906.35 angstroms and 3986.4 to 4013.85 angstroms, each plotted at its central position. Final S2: 10.0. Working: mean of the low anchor 15.5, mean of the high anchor 19.6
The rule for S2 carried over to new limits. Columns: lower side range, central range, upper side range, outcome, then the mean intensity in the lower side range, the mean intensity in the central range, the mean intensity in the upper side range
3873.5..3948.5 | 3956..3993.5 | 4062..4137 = 2.3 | 15.6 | 15.5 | 18.2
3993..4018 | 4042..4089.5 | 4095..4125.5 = -3.0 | 19.8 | 19.5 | 17.2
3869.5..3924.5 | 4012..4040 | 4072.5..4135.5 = -4.9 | 16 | 20.3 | 18.1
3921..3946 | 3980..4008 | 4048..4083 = -3.9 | 14.9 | 19.2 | 19.3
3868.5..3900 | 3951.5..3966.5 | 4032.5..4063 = 1.3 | 14.8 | 15.7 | 20.1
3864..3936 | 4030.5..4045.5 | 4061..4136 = -2.3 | 15.6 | 20.1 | 18.2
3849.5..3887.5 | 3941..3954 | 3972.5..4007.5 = -0.1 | 16.3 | 17.7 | 18.2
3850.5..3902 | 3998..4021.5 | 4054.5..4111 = -4.0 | 15.8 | 20.1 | 18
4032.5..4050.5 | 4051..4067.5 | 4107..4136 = 0.7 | 20.6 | 19.3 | 18.6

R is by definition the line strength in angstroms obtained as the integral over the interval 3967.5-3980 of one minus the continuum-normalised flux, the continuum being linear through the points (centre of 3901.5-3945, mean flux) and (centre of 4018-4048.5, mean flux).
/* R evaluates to 3.7 angstroms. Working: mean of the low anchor 16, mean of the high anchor 20.4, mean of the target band 12.7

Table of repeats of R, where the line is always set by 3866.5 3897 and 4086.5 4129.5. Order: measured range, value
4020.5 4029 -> -1.7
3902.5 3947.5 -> -1.9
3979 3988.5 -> -1.3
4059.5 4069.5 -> -1.2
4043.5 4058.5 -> -3.0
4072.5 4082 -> -0.9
